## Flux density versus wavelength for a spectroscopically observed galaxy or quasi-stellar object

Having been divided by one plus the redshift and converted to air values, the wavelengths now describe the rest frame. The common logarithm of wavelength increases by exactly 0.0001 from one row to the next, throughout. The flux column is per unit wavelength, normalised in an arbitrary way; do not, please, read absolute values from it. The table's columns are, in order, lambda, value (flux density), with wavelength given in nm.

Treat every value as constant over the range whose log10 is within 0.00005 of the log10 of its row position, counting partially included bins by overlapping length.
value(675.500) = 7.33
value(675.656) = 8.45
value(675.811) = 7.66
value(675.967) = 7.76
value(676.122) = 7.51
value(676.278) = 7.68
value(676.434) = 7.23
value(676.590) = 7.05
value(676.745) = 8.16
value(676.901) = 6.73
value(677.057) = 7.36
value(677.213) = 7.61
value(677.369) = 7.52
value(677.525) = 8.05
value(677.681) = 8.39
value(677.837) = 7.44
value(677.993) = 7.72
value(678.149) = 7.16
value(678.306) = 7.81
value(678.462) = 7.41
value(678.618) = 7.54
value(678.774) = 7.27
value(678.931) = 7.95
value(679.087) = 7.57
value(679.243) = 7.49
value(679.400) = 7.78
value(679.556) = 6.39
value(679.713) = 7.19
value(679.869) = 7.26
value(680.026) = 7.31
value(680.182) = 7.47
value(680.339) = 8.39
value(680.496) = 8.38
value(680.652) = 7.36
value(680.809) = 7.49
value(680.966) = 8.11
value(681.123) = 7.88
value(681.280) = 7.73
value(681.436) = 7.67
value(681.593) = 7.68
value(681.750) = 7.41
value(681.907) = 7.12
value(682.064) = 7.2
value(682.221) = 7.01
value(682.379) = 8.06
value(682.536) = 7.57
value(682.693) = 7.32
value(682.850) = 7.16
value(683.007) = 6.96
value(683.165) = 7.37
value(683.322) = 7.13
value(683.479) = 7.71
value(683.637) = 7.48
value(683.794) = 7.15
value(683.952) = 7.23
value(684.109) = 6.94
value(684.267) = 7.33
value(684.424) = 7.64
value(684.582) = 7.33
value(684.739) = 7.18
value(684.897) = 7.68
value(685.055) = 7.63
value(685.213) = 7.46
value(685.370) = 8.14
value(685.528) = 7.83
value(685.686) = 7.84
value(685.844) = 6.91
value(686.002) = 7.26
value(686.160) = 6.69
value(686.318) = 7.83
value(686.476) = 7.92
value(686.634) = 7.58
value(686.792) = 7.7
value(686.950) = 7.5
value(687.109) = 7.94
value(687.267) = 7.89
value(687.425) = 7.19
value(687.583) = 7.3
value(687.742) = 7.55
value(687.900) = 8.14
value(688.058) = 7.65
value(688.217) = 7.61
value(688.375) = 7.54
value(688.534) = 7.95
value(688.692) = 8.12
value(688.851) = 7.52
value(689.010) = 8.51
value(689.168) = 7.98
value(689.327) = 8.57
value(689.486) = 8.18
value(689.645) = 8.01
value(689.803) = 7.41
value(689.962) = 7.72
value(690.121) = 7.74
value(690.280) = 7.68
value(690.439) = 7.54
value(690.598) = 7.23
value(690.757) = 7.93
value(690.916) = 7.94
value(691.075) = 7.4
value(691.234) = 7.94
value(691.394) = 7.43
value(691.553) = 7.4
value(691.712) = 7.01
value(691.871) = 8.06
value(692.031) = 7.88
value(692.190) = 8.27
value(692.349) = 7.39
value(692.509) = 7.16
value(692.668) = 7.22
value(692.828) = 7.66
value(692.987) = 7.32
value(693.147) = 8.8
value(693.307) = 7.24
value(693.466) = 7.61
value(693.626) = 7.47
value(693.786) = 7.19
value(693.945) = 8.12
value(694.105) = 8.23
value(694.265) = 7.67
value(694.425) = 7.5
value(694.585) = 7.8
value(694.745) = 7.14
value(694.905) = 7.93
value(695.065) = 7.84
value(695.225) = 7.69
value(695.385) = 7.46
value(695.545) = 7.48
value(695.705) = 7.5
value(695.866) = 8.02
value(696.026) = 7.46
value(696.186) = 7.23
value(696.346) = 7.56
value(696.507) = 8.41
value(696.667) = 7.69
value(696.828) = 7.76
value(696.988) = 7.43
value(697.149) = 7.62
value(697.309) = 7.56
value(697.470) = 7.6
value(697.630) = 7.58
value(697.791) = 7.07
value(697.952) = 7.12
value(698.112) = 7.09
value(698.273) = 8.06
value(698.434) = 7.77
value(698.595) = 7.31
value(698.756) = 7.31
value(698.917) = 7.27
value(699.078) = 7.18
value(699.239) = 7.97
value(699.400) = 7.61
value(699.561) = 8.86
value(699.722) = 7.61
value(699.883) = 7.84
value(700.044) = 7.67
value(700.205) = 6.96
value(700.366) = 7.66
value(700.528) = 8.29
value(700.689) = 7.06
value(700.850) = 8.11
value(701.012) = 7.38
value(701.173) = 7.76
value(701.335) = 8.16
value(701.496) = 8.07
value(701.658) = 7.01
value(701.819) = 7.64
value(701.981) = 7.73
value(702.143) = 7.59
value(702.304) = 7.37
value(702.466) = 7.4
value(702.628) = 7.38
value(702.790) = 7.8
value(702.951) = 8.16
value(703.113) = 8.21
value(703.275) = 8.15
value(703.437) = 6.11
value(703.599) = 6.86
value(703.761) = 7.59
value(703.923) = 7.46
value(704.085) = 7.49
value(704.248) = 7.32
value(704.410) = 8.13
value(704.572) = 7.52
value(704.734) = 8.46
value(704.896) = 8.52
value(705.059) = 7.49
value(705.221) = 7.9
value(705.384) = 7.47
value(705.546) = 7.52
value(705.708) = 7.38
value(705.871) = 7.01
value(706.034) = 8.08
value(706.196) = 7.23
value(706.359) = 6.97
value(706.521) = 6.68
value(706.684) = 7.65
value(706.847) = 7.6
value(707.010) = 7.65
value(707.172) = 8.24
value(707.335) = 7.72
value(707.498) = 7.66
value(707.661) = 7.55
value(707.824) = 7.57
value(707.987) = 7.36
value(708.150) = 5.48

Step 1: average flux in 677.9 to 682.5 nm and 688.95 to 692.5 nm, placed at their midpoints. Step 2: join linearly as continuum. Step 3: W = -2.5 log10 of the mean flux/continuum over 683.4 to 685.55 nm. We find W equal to 0.02 mag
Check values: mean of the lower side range 7.54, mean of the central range 7.47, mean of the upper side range 7.77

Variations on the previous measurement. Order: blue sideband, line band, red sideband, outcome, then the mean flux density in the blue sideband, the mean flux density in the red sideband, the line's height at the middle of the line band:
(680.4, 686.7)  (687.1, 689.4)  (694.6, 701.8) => -0.04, 7.49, 7.62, 7.53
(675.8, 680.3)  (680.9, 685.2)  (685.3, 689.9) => 0.03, 7.5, 7.73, 7.62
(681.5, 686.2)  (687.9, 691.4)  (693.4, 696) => -0.04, 7.39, 7.66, 7.53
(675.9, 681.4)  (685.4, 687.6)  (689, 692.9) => 0.02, 7.58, 7.72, 7.67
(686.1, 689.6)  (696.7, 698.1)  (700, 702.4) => 0.03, 7.77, 7.63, 7.67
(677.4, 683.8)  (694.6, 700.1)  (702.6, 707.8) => -0.01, 7.53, 7.59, 7.57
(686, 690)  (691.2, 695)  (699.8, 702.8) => 0.01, 7.75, 7.62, 7.7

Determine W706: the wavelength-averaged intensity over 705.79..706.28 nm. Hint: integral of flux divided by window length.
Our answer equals 7.43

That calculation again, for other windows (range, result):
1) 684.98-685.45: 7.75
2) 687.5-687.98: 7.67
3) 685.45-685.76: 7.83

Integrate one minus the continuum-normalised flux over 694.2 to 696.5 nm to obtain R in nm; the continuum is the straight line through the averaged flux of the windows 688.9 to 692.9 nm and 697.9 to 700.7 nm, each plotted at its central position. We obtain 0.01 nm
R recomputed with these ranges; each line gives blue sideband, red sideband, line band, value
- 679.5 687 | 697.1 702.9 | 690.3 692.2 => -0.029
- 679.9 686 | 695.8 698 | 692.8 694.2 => -0.033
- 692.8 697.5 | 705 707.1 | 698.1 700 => -0.023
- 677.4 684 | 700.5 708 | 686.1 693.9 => -0.141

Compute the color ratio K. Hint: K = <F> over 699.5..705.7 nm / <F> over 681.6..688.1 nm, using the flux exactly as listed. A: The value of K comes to 1.03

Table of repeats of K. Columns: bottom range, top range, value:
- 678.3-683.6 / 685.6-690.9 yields 1.03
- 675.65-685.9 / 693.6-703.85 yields 1.01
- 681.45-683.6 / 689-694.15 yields 1.05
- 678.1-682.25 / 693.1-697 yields 1.02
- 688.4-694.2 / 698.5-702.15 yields 0.99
